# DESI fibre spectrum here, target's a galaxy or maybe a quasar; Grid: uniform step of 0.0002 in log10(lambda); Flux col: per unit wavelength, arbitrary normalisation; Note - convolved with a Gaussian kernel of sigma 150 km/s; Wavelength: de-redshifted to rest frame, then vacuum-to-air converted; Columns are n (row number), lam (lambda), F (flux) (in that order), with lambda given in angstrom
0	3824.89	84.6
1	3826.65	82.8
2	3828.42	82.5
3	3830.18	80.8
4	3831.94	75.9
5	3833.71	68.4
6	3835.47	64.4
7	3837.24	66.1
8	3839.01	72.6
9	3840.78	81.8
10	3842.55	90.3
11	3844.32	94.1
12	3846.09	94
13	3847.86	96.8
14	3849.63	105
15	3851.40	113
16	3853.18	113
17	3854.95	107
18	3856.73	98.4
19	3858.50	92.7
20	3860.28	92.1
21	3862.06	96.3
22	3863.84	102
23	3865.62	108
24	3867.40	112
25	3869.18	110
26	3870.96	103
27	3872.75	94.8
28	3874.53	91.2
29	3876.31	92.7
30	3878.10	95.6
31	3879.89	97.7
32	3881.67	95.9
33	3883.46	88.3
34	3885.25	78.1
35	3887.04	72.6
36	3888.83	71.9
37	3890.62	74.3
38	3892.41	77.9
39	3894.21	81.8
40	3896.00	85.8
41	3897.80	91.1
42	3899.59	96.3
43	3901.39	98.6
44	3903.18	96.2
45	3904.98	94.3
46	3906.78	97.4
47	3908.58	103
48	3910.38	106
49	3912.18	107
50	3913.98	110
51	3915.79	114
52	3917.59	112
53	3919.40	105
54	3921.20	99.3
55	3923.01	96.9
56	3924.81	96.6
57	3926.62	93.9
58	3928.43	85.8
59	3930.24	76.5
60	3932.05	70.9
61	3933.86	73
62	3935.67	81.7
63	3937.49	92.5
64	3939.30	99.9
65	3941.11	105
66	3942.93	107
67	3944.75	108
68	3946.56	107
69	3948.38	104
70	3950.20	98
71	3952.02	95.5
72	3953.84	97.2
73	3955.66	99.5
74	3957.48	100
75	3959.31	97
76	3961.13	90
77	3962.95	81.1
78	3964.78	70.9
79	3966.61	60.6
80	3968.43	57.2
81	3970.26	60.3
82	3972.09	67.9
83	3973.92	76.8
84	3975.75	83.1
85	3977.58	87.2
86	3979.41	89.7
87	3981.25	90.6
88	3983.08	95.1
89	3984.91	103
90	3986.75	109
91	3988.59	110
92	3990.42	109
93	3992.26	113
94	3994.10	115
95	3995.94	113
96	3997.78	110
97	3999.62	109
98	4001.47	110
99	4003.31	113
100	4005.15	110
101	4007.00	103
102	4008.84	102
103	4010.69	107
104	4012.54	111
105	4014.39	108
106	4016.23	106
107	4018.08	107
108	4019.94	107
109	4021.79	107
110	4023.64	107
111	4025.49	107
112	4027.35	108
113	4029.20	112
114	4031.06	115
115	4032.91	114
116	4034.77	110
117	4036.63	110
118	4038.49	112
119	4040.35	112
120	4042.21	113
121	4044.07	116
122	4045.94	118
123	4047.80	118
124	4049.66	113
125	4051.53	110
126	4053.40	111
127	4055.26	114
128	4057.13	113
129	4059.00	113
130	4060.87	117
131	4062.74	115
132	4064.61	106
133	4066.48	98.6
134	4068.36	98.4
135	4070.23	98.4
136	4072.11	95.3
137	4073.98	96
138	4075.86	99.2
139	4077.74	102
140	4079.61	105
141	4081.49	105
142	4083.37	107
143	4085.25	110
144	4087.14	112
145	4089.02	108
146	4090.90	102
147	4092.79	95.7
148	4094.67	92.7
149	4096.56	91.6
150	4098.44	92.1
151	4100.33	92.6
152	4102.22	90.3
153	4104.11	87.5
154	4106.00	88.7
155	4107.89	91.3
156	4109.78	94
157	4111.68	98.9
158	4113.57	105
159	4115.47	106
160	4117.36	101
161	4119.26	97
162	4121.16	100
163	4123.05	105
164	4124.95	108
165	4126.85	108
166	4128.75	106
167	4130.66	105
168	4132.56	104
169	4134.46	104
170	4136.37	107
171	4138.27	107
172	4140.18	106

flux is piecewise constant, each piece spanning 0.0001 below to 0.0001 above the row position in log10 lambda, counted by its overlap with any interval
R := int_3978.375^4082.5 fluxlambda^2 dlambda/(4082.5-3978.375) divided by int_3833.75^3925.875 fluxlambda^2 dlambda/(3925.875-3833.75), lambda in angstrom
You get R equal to 1.23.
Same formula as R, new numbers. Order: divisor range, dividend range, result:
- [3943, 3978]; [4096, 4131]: 1.22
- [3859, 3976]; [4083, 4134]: 1.19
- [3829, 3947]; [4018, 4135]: 1.23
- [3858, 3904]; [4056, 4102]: 1.23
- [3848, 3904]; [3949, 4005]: 1.05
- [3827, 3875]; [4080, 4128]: 1.22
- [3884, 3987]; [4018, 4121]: 1.23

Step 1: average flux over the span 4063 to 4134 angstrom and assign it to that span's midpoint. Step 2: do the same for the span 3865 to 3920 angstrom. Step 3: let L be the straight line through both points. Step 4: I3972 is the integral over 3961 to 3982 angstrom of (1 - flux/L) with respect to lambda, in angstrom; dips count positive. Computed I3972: 4.7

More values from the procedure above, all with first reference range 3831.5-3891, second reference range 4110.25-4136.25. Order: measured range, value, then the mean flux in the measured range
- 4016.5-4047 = -3.5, 111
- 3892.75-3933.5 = -0.7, 95.7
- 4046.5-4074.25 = -2.1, 108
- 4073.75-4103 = 0.5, 100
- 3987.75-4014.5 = -3.1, 110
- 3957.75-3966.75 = 1.2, 82.9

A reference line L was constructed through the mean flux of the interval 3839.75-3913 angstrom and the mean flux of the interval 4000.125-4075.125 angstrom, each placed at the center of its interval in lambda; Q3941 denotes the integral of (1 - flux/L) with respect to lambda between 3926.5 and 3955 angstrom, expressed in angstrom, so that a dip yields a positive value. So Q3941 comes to 2.0 angstrom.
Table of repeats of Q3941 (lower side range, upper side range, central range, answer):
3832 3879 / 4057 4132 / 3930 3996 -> 3.9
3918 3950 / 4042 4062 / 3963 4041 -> 4.2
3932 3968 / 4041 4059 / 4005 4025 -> -0.1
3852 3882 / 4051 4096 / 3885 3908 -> 3.3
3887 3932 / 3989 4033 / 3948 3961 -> 0.3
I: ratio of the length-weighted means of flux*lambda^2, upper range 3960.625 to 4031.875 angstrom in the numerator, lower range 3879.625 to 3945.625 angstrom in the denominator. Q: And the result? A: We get 1.11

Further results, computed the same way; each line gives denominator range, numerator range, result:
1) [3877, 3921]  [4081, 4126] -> 1.17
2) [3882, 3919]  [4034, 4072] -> 1.28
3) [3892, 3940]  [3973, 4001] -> 1.11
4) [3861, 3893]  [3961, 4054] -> 1.18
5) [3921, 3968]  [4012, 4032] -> 1.24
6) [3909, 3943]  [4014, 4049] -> 1.22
